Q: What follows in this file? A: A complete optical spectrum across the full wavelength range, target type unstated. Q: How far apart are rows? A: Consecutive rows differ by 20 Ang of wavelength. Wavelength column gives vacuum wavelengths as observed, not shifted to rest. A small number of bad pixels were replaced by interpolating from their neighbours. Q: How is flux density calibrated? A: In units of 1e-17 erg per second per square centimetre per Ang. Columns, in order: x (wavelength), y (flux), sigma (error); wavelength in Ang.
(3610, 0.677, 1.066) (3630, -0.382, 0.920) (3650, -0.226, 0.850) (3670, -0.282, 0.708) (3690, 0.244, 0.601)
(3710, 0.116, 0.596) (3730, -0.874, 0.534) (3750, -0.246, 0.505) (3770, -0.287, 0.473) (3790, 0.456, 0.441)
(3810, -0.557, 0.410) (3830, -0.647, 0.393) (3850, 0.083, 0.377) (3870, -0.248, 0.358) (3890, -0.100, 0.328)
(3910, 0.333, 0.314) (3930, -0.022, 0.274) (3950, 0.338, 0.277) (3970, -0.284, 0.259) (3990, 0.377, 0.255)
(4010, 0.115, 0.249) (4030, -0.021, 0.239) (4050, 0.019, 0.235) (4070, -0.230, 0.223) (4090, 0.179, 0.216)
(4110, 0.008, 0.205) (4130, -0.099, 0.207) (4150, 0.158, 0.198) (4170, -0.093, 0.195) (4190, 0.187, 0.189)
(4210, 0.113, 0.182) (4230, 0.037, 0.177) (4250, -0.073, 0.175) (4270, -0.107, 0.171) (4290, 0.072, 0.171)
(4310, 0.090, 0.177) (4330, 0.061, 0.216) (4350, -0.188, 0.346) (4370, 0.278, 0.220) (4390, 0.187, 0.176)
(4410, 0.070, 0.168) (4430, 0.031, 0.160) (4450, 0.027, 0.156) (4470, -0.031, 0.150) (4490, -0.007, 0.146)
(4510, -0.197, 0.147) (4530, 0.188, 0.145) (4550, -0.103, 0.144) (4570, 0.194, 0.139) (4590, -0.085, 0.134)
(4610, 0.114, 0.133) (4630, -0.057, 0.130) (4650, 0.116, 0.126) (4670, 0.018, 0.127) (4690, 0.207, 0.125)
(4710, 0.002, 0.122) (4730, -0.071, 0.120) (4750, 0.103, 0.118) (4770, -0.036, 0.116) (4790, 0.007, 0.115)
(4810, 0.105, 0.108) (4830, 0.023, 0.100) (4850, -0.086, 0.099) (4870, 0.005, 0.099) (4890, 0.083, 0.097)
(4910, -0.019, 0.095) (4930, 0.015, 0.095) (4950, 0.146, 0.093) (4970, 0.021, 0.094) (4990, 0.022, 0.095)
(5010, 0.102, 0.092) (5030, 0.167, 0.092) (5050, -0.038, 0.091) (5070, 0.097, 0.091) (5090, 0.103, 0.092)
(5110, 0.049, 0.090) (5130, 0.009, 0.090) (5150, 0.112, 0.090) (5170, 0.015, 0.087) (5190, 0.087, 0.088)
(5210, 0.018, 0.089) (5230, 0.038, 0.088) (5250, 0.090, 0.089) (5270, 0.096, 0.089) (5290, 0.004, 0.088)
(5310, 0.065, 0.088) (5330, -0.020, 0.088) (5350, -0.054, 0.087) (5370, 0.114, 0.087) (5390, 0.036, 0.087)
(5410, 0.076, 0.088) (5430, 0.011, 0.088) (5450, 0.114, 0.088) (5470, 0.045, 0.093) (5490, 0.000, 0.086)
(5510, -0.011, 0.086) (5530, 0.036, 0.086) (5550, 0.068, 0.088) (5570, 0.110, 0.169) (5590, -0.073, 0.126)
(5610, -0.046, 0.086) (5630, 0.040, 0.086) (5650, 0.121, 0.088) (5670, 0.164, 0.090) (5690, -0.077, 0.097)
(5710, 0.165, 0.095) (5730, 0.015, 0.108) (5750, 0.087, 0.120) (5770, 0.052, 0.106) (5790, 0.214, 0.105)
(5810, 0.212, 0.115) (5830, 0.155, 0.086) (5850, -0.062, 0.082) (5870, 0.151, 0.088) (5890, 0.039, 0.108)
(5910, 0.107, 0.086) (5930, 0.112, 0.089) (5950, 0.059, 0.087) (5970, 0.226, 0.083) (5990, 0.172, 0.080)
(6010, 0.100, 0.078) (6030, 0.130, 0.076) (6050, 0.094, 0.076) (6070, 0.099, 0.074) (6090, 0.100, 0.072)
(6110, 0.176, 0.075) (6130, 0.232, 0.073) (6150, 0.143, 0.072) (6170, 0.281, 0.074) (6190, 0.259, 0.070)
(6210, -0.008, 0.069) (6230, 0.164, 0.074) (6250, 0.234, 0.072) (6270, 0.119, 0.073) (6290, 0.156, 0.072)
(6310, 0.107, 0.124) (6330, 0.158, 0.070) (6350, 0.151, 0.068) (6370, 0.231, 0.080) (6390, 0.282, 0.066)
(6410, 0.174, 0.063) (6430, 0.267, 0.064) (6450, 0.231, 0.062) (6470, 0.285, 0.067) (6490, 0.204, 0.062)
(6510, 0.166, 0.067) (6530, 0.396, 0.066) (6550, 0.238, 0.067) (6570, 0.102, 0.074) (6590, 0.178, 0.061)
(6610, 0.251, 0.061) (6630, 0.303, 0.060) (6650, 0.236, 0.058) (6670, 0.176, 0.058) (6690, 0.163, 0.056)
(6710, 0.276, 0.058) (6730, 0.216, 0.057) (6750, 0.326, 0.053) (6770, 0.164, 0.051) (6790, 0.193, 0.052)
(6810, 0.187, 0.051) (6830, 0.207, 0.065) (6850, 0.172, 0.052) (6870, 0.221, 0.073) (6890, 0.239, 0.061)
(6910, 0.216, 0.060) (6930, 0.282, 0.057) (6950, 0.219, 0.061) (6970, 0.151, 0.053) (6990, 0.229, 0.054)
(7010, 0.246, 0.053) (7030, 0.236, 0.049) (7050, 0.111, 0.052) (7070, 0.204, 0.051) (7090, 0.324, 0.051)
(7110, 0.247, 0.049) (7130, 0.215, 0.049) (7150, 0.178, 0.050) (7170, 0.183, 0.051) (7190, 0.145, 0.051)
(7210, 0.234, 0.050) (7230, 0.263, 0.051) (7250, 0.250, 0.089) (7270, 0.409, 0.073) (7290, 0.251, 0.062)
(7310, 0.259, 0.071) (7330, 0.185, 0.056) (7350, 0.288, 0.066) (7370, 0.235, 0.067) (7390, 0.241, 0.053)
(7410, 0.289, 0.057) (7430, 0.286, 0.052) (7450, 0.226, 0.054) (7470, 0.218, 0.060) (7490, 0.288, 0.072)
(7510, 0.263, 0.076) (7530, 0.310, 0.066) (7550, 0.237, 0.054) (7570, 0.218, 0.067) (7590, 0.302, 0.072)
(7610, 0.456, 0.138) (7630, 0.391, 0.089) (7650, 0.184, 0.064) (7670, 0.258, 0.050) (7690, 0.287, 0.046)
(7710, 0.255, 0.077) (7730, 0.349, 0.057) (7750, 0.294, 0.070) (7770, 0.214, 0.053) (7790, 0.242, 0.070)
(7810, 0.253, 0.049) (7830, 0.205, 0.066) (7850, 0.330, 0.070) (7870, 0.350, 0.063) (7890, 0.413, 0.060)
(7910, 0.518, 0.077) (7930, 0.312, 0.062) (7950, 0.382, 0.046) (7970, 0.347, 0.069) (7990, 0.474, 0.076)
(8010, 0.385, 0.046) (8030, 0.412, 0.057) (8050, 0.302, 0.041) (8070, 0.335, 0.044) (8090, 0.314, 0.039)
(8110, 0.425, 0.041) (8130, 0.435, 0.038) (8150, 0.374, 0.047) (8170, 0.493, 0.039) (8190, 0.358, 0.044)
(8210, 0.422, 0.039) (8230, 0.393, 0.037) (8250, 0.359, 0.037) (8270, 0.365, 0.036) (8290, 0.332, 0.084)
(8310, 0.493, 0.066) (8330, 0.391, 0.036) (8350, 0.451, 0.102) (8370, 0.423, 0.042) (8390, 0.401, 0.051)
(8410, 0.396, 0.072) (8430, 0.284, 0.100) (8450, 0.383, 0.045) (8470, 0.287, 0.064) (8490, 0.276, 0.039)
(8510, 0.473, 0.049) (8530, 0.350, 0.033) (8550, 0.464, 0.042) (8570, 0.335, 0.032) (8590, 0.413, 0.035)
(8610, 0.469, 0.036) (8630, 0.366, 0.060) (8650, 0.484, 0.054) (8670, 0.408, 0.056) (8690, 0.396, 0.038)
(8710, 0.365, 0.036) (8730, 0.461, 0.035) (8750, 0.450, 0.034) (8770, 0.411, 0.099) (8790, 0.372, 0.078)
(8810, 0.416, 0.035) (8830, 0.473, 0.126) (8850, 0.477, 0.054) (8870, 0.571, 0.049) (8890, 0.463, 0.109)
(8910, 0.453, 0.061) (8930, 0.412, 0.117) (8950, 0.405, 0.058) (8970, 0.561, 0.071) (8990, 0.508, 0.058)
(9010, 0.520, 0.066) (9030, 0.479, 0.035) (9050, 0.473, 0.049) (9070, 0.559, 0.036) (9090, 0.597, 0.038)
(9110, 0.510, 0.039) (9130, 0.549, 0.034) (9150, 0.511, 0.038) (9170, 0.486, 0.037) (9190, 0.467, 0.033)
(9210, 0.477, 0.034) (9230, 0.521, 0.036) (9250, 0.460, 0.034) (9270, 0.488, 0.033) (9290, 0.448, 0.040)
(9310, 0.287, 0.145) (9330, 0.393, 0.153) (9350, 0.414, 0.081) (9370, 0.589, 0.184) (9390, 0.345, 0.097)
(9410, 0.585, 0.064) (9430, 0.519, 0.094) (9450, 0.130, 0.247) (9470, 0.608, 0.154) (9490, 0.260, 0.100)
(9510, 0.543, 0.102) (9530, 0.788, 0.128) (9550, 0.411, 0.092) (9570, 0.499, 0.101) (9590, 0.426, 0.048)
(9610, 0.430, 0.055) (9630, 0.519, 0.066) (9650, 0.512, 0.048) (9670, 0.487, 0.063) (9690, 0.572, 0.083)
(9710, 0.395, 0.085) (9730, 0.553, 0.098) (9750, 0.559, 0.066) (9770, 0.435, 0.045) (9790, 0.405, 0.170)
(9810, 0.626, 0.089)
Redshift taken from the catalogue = 0.972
